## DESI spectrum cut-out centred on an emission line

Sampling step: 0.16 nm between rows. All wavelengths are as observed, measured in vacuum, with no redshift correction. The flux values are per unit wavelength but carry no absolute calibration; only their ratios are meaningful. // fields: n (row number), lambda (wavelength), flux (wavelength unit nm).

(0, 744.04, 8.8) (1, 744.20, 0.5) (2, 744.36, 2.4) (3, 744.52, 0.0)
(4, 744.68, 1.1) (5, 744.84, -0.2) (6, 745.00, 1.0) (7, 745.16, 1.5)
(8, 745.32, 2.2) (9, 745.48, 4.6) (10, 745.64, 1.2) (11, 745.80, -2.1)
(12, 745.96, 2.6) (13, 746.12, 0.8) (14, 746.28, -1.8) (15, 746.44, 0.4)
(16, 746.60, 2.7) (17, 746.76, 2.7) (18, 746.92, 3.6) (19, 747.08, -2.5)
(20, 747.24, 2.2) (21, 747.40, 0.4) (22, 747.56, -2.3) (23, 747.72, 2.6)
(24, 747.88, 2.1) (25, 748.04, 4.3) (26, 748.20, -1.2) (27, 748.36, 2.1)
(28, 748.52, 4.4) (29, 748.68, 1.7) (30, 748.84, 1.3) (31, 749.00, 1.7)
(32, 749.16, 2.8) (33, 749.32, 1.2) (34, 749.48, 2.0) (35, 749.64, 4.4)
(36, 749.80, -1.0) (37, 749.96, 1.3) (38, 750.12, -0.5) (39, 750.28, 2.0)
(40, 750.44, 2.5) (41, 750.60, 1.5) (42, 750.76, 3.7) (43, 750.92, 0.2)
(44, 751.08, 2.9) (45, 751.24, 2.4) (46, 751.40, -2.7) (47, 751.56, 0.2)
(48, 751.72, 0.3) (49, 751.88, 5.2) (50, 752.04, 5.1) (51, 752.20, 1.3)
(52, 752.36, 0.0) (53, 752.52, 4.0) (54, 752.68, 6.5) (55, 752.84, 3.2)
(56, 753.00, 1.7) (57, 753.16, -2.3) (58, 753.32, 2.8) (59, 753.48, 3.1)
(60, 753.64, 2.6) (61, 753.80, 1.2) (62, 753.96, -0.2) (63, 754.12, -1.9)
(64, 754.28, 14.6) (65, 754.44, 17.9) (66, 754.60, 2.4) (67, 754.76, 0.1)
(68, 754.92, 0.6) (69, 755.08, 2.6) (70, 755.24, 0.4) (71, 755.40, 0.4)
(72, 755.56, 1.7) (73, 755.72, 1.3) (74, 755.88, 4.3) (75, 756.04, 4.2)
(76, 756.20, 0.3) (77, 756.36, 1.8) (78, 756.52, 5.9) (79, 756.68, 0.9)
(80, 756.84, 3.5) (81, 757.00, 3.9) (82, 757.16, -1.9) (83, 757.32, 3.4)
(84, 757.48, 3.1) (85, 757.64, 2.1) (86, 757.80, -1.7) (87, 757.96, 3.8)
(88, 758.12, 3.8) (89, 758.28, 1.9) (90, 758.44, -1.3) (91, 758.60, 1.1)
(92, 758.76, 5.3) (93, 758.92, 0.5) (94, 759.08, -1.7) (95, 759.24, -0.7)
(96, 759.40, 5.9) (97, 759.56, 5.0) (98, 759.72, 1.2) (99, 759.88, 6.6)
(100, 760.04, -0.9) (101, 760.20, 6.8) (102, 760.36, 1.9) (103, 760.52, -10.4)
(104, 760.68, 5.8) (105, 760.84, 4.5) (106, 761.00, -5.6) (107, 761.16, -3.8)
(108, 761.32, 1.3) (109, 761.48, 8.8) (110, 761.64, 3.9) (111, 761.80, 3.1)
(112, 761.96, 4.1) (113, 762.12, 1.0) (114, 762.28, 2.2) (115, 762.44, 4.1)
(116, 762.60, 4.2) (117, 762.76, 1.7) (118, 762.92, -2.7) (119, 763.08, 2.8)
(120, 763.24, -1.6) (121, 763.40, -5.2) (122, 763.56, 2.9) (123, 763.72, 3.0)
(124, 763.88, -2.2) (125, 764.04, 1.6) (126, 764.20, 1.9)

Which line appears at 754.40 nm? Halpha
